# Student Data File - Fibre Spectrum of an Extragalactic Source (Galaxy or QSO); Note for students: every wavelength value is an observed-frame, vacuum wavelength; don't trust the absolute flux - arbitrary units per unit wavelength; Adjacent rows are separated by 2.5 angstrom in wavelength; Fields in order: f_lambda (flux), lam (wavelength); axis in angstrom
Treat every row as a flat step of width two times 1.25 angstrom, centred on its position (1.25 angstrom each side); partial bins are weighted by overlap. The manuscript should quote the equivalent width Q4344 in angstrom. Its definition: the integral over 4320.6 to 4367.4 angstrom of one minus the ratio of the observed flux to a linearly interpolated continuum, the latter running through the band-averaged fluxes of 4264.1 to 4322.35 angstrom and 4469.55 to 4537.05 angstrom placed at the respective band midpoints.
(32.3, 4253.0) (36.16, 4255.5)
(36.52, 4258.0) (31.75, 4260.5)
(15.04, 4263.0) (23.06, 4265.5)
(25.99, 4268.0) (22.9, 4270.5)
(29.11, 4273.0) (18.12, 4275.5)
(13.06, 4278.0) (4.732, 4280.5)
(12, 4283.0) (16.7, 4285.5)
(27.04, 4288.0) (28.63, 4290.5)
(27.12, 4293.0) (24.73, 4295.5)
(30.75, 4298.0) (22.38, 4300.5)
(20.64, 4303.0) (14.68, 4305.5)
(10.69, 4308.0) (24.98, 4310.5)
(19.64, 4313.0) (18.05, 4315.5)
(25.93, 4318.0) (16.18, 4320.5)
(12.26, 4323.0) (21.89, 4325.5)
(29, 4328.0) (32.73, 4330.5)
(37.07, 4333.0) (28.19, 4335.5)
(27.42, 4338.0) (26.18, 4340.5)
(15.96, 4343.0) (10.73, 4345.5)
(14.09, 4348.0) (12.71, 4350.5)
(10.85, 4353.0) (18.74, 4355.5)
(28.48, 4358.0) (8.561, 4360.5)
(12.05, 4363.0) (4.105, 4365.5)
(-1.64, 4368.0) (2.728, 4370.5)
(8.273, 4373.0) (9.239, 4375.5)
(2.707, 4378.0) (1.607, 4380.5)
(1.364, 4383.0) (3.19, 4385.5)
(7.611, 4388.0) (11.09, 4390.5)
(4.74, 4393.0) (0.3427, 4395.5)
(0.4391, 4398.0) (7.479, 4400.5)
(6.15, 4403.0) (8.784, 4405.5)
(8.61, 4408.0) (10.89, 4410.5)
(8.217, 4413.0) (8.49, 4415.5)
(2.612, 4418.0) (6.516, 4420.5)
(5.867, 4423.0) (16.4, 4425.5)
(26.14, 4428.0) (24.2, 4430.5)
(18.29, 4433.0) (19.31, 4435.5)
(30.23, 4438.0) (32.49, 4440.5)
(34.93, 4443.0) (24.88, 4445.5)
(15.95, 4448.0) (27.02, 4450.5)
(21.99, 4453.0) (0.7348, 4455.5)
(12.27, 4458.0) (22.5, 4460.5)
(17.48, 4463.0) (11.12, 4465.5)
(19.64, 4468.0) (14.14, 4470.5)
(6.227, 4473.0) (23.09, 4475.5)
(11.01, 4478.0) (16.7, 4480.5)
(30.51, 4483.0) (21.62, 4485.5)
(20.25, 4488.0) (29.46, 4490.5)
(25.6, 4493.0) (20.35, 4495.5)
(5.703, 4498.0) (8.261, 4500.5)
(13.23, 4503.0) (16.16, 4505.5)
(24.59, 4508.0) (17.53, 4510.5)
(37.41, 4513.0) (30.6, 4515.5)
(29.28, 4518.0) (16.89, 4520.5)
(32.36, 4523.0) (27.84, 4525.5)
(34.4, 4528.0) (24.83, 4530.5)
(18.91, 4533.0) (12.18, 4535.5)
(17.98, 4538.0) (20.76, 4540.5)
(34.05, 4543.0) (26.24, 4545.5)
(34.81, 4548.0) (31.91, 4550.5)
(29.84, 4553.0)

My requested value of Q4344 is 3.7 angstrom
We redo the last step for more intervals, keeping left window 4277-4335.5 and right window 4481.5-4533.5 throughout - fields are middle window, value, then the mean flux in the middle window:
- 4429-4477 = 6.1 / 19.8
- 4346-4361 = 4.3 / 15.7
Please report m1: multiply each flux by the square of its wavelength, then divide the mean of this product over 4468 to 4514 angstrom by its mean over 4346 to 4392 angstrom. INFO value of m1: 2.31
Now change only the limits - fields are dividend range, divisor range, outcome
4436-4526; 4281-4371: 1.16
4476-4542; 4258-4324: 1.15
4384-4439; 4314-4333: 0.48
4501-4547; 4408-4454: 1.36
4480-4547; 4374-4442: 2.26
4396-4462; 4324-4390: 1.11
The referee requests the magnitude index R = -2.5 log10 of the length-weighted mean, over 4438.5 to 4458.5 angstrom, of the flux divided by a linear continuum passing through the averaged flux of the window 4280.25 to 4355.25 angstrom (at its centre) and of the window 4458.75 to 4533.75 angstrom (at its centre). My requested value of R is -0.05 mag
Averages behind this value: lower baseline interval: 21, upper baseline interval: 20.9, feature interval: 22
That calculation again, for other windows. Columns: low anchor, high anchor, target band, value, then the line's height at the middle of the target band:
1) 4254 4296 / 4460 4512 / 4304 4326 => 0.21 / 22.1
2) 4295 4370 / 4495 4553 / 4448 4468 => 0.32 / 22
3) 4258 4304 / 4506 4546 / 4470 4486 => 0.37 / 24.6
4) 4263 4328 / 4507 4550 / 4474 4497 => 0.15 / 25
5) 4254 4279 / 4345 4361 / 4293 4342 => -0.22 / 19.5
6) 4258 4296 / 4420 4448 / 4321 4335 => -0.20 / 21.8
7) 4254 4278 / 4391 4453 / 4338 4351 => 0.18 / 20.2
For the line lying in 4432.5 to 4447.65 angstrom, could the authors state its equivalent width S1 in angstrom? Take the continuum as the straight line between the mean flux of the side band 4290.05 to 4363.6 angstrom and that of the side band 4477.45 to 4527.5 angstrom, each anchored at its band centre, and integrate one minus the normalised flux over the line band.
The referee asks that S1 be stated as -3.3 angstrom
